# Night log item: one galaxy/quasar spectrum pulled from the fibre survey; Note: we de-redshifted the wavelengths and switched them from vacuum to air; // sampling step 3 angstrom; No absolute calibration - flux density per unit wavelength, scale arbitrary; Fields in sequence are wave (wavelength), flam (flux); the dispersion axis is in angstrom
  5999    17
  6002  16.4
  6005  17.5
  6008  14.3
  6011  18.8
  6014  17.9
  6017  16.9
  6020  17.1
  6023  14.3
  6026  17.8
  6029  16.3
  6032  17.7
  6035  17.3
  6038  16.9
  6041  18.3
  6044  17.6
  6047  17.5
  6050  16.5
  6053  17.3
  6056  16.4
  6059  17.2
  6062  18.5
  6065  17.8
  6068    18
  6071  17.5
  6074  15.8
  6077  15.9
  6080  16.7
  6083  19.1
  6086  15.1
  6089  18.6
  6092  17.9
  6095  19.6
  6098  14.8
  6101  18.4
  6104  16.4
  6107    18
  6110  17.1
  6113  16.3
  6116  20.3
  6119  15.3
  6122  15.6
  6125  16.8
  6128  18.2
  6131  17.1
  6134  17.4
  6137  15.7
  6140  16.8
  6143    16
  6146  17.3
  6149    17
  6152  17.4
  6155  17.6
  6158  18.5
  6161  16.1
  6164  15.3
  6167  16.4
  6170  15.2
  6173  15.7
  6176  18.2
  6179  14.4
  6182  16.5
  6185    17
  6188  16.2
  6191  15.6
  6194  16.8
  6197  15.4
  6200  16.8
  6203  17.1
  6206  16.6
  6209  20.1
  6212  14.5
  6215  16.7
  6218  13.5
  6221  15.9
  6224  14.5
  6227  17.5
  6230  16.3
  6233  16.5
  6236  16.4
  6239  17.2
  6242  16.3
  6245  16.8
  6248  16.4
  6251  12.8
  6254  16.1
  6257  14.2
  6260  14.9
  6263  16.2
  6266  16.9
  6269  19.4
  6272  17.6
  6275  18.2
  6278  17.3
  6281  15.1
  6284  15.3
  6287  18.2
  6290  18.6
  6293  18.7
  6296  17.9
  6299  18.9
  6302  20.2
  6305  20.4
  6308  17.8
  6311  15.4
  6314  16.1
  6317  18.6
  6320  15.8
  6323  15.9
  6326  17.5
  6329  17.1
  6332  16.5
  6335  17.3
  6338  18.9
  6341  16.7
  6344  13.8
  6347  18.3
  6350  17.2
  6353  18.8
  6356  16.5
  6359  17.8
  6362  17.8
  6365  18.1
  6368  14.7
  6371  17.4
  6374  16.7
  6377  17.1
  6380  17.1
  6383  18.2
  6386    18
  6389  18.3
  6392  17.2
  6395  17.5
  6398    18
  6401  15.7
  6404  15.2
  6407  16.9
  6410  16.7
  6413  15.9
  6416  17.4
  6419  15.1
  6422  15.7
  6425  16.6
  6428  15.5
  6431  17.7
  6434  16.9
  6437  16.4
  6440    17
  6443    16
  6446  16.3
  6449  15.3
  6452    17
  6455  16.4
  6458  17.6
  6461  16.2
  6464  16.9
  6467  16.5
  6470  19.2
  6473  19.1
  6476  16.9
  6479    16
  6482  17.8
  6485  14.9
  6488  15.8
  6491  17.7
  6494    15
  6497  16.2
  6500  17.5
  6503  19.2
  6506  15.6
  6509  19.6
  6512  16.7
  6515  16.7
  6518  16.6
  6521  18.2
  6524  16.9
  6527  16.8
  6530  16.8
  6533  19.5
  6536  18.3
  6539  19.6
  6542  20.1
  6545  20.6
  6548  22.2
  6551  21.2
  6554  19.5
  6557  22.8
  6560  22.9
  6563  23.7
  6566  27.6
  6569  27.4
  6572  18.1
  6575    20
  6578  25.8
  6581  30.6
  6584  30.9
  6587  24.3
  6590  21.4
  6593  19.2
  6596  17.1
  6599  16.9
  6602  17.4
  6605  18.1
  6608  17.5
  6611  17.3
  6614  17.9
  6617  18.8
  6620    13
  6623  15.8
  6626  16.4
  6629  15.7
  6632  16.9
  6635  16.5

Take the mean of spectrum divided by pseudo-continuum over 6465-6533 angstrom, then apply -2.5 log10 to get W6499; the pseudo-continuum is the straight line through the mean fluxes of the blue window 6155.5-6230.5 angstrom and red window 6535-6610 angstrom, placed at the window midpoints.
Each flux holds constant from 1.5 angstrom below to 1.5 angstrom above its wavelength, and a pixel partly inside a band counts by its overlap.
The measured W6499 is 0.20 mag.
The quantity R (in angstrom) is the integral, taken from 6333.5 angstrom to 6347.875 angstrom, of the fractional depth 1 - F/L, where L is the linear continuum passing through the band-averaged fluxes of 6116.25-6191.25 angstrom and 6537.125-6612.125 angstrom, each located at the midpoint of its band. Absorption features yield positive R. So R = 1.5 angstrom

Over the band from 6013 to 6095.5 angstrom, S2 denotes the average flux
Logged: 17.2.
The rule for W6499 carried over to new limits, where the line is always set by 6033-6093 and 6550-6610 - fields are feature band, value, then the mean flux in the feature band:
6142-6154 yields 0.07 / 17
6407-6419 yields 0.24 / 16.5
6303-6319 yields 0.11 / 17.7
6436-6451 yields 0.27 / 16.2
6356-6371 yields 0.18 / 17.1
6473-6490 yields 0.27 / 16.6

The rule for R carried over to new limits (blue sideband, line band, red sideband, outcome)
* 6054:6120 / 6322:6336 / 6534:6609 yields 1.9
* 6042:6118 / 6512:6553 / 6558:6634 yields 2.8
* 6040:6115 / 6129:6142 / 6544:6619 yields 0.7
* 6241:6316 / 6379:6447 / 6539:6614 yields 8.4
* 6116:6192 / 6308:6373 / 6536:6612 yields 6.4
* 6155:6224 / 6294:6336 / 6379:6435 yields -2.4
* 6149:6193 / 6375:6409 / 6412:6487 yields -1.2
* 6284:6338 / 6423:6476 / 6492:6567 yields 5.0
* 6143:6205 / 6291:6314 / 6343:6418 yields -2.0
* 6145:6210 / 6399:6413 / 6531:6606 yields 2.5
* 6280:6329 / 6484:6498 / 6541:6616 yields 3.0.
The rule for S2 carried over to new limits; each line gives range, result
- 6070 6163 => 17.1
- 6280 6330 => 17.5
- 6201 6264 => 16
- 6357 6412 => 17.1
